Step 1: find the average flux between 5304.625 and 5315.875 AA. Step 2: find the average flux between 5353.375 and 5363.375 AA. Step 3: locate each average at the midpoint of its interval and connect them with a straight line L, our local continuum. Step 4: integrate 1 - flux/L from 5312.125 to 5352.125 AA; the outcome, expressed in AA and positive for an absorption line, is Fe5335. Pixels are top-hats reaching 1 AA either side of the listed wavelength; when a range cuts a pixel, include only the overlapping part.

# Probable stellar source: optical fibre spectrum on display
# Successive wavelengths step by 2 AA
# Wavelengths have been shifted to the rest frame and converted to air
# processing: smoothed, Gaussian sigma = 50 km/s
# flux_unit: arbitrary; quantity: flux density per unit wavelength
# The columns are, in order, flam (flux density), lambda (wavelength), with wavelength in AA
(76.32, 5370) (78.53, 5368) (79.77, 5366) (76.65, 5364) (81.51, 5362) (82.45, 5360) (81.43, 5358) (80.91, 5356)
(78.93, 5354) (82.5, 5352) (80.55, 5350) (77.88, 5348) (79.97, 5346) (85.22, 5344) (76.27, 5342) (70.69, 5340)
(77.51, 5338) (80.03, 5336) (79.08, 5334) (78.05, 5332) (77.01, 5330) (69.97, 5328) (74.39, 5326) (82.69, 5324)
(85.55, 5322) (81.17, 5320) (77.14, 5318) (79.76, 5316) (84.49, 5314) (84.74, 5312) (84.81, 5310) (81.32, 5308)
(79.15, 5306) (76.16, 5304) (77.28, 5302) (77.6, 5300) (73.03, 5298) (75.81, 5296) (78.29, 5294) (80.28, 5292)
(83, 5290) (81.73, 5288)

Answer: 1.3 AA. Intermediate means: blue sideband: 82.4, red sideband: 81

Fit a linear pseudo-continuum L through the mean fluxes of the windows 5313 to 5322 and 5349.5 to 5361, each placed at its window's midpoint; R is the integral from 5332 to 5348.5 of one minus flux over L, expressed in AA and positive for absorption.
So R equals 0.6 AA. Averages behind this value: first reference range 81.2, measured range 78.3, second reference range 81.2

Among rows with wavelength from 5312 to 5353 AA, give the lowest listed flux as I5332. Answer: 69.97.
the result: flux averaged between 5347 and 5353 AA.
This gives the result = 80.3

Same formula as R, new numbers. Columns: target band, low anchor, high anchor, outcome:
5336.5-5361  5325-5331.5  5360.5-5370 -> -0.86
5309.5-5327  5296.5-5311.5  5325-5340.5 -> -0.96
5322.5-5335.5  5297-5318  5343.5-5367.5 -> 0.45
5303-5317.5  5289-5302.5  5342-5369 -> -0.52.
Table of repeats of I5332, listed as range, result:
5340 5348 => 70.69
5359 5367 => 76.65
